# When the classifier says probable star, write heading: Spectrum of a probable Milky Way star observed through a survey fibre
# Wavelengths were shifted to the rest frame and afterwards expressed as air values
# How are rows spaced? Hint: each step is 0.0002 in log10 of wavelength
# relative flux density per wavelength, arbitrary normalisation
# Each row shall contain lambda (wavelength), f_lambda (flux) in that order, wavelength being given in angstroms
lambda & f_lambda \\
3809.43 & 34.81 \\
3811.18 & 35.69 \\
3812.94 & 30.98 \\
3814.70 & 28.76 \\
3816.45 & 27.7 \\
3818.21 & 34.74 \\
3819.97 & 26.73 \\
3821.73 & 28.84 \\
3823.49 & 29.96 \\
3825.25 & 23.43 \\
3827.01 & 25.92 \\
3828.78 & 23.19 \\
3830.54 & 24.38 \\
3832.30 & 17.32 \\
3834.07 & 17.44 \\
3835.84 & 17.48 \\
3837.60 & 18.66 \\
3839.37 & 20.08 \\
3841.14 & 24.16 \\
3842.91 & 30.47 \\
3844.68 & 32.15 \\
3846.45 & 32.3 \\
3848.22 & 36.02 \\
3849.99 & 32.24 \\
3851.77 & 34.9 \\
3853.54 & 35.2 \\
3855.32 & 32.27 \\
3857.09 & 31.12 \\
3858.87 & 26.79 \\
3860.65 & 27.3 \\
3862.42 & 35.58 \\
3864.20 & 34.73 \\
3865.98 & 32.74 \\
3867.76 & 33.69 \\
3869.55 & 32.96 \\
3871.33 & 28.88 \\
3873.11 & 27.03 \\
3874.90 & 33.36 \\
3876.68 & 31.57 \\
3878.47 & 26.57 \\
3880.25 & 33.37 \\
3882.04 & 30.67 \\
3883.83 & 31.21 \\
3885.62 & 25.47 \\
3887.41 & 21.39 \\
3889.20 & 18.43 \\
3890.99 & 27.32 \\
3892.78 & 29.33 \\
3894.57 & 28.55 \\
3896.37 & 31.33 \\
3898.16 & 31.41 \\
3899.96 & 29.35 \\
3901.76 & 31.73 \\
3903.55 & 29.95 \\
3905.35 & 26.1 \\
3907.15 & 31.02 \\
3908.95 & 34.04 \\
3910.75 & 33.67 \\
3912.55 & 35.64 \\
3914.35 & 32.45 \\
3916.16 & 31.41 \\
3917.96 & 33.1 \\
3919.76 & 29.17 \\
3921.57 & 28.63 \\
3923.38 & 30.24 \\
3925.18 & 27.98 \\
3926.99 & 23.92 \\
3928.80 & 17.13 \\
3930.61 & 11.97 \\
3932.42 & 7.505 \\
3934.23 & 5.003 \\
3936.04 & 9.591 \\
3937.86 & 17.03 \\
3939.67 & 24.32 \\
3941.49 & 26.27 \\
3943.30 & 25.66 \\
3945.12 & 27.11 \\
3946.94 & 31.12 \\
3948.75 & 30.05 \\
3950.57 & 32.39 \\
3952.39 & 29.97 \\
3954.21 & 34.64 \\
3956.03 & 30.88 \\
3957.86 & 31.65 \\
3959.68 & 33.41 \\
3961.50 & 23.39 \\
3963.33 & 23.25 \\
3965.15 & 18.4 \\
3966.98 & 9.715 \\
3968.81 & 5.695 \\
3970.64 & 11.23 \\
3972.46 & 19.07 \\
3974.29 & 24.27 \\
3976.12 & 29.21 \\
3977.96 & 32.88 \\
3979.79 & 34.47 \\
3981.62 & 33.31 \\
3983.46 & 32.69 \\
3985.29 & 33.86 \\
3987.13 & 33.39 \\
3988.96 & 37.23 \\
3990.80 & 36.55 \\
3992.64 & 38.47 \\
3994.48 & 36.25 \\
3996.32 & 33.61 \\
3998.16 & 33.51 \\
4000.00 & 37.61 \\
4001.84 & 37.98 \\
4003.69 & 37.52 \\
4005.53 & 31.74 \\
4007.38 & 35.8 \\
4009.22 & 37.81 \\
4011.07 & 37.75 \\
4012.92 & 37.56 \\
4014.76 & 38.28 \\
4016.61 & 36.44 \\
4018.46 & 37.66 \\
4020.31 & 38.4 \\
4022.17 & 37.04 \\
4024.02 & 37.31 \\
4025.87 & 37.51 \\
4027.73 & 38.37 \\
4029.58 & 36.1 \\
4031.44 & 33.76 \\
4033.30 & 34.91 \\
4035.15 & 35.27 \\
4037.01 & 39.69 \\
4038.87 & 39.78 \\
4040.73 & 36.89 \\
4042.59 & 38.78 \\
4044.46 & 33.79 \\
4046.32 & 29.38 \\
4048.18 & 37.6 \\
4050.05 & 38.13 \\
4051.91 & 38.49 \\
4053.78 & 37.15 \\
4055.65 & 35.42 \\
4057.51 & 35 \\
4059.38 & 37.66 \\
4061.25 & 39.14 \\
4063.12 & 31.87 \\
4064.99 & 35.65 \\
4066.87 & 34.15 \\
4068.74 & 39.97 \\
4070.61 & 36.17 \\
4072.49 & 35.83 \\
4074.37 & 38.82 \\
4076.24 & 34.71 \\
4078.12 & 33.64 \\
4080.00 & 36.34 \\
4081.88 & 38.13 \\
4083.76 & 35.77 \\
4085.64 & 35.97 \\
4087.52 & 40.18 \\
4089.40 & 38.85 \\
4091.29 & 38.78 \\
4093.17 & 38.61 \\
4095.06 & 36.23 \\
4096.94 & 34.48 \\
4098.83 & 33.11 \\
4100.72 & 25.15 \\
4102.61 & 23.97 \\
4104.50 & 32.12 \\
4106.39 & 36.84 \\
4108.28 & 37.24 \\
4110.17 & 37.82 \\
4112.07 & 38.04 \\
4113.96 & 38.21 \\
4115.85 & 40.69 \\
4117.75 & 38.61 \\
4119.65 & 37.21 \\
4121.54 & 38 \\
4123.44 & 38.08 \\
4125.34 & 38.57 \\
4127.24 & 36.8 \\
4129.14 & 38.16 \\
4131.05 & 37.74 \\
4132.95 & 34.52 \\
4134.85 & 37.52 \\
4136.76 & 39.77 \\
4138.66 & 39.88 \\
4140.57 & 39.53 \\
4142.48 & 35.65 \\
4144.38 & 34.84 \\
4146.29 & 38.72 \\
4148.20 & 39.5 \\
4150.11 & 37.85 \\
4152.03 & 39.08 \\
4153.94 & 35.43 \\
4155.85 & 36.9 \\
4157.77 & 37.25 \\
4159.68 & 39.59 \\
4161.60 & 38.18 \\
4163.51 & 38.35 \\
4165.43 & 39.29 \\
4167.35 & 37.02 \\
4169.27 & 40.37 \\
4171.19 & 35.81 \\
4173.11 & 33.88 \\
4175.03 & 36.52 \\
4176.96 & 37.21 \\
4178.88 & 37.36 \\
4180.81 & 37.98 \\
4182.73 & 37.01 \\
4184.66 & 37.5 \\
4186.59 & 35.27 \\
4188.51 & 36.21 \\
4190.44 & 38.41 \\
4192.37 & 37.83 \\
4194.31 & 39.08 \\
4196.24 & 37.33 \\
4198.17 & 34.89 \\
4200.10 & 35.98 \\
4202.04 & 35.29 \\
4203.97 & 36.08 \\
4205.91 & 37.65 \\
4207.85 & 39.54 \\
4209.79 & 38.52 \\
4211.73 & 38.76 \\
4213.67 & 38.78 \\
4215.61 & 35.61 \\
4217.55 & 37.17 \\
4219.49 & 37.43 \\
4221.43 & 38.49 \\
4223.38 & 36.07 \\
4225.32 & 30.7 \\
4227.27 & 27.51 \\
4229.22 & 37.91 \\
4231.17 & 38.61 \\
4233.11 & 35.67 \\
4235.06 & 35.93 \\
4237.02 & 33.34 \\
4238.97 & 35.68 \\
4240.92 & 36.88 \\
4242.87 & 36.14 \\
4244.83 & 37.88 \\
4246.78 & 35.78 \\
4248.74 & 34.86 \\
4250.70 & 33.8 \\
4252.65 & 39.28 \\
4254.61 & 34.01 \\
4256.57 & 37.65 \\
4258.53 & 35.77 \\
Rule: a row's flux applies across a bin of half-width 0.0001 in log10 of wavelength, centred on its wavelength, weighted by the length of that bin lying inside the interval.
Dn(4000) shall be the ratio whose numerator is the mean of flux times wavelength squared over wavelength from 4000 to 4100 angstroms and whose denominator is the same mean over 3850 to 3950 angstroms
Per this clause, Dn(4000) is 1.4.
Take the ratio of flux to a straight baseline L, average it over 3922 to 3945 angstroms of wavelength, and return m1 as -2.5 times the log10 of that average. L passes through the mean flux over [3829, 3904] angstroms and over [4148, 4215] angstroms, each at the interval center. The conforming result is 0.49 mag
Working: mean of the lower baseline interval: 28.7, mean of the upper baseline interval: 37.4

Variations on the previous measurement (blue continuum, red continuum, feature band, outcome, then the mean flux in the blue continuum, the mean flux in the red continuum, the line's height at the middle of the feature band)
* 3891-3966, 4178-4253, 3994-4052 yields -0.215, 26.8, 36.5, 30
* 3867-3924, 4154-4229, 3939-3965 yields 0.097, 30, 36.9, 31.3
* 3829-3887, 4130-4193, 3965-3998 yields 0.155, 28.9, 37.5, 32.4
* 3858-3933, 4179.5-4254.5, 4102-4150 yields -0.089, 28.8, 36.5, 34.3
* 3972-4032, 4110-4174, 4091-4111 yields 0.097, 35.1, 37.9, 37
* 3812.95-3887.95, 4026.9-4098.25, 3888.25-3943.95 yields 0.200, 28.6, 36.5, 31.1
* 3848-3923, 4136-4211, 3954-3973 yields 0.445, 30.6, 37.5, 32.5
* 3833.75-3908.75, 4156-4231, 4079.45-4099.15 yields -0.080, 29.2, 37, 34.5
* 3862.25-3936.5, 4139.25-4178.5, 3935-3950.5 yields 0.213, 27.8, 37.6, 29.4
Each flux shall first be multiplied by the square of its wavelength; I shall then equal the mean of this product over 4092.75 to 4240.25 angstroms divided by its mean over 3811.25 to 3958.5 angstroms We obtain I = 1.52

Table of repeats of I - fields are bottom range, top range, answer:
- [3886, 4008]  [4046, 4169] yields 1.43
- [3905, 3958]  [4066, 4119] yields 1.49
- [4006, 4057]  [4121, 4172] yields 1.09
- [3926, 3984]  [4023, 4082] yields 1.64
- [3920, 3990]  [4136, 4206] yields 1.68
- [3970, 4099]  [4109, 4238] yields 1.12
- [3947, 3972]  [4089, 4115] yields 1.54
